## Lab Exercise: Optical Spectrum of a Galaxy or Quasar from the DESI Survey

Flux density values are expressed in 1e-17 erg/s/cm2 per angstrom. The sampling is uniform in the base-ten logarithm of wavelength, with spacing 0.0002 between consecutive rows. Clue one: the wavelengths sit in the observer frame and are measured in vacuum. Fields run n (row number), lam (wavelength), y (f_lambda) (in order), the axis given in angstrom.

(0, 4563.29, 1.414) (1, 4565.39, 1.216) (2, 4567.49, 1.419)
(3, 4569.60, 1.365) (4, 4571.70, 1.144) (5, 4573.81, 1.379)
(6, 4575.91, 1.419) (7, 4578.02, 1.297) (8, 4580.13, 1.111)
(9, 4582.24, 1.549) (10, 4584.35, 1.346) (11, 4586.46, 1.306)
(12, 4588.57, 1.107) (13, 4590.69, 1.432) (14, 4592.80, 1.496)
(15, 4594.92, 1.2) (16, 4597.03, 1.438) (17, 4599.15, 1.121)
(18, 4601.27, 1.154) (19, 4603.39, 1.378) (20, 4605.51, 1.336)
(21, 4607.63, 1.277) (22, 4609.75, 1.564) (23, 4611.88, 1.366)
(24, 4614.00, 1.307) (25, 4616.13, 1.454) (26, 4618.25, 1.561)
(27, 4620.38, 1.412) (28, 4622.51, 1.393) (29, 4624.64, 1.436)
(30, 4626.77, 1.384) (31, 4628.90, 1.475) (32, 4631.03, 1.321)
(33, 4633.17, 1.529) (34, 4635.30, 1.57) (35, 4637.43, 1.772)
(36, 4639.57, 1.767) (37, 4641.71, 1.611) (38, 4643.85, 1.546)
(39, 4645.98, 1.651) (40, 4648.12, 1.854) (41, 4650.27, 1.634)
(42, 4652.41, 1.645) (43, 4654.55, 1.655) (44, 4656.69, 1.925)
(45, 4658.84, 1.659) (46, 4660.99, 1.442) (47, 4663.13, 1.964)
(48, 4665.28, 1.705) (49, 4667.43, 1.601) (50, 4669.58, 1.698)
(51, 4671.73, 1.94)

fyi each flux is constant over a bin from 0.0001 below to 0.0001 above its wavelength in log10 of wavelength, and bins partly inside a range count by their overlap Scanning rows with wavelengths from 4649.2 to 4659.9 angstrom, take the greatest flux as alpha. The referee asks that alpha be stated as 1.925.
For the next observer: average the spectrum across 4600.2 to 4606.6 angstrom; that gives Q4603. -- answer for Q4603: 1.29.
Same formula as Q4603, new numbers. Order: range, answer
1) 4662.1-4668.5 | 1.75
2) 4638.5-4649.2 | 1.68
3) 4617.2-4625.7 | 1.45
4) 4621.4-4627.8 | 1.4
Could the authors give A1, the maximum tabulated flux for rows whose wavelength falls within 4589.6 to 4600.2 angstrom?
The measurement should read 1.496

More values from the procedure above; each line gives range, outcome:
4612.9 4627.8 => 1.561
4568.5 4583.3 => 1.549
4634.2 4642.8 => 1.772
